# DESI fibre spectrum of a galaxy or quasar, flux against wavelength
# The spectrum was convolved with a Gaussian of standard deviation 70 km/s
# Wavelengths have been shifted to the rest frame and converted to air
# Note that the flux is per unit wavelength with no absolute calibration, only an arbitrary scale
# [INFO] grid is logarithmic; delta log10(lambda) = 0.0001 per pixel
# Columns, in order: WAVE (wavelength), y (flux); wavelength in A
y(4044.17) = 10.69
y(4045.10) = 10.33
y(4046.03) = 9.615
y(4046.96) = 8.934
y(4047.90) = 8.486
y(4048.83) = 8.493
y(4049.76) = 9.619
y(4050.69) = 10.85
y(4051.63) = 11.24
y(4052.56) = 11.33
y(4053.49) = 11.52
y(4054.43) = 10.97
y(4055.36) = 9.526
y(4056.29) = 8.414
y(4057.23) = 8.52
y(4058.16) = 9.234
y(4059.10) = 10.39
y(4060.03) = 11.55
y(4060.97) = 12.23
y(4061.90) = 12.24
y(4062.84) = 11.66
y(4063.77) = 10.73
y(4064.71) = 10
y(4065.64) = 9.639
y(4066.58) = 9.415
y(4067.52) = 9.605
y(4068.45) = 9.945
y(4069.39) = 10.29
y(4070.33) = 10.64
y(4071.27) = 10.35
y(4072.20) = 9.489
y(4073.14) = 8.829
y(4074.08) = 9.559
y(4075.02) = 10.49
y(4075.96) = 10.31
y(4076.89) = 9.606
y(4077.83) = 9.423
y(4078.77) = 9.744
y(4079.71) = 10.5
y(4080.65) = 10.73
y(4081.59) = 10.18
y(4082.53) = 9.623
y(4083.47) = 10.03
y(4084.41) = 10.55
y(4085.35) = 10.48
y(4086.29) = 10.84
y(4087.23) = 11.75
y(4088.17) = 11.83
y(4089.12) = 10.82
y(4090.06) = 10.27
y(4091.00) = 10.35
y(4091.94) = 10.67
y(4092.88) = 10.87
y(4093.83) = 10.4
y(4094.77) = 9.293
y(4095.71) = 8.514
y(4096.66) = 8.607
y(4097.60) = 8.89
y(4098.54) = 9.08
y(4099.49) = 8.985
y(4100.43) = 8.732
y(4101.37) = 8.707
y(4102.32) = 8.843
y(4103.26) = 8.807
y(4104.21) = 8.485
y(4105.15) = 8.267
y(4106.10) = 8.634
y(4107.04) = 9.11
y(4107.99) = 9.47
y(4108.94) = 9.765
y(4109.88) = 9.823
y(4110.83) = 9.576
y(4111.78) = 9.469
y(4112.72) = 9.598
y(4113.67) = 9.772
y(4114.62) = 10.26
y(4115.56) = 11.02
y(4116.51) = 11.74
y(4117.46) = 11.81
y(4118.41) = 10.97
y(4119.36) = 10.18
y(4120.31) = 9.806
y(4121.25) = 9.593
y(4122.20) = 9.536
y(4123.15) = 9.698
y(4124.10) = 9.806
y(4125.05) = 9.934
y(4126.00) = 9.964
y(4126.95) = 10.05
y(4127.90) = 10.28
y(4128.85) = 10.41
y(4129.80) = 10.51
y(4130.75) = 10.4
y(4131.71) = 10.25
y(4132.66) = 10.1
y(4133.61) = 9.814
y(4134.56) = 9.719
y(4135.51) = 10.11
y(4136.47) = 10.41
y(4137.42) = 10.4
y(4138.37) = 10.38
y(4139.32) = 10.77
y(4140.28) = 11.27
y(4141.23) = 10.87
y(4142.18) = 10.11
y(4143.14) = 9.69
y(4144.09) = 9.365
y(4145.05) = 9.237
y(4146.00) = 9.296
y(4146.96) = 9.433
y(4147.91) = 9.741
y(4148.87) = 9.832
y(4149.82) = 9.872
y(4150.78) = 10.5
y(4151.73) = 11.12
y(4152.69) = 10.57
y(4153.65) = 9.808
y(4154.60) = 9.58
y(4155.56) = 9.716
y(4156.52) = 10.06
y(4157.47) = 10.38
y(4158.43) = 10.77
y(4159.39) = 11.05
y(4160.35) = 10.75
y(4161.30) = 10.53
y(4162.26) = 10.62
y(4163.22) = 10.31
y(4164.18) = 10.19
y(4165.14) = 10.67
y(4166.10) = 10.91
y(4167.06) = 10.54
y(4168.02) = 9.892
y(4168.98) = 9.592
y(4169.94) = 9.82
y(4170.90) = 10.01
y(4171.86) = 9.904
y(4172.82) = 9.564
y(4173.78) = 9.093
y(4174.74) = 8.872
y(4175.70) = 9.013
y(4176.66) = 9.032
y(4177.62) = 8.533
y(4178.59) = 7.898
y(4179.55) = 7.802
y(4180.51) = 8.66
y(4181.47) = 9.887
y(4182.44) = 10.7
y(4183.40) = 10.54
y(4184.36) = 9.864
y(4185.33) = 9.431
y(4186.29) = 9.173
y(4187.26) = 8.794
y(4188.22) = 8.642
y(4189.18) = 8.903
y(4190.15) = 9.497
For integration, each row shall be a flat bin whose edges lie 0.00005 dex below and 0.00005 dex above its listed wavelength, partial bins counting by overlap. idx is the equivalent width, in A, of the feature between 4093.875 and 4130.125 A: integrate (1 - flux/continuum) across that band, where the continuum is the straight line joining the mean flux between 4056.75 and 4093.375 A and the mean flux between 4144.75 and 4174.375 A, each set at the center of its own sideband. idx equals 2.1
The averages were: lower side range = 10.3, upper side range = 10.1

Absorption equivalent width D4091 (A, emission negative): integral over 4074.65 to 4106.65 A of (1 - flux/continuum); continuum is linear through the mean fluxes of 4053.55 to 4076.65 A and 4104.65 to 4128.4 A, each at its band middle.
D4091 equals 0.83 A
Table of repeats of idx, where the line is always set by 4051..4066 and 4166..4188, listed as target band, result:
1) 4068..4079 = 0.6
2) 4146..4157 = -0.4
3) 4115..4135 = -0.7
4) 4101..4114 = 1.2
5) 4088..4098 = 0.2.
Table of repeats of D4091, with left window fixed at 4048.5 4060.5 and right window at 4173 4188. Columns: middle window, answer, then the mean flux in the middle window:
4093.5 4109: 1.3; 8.94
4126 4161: -2.7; 10.2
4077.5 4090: -0.7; 10.5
